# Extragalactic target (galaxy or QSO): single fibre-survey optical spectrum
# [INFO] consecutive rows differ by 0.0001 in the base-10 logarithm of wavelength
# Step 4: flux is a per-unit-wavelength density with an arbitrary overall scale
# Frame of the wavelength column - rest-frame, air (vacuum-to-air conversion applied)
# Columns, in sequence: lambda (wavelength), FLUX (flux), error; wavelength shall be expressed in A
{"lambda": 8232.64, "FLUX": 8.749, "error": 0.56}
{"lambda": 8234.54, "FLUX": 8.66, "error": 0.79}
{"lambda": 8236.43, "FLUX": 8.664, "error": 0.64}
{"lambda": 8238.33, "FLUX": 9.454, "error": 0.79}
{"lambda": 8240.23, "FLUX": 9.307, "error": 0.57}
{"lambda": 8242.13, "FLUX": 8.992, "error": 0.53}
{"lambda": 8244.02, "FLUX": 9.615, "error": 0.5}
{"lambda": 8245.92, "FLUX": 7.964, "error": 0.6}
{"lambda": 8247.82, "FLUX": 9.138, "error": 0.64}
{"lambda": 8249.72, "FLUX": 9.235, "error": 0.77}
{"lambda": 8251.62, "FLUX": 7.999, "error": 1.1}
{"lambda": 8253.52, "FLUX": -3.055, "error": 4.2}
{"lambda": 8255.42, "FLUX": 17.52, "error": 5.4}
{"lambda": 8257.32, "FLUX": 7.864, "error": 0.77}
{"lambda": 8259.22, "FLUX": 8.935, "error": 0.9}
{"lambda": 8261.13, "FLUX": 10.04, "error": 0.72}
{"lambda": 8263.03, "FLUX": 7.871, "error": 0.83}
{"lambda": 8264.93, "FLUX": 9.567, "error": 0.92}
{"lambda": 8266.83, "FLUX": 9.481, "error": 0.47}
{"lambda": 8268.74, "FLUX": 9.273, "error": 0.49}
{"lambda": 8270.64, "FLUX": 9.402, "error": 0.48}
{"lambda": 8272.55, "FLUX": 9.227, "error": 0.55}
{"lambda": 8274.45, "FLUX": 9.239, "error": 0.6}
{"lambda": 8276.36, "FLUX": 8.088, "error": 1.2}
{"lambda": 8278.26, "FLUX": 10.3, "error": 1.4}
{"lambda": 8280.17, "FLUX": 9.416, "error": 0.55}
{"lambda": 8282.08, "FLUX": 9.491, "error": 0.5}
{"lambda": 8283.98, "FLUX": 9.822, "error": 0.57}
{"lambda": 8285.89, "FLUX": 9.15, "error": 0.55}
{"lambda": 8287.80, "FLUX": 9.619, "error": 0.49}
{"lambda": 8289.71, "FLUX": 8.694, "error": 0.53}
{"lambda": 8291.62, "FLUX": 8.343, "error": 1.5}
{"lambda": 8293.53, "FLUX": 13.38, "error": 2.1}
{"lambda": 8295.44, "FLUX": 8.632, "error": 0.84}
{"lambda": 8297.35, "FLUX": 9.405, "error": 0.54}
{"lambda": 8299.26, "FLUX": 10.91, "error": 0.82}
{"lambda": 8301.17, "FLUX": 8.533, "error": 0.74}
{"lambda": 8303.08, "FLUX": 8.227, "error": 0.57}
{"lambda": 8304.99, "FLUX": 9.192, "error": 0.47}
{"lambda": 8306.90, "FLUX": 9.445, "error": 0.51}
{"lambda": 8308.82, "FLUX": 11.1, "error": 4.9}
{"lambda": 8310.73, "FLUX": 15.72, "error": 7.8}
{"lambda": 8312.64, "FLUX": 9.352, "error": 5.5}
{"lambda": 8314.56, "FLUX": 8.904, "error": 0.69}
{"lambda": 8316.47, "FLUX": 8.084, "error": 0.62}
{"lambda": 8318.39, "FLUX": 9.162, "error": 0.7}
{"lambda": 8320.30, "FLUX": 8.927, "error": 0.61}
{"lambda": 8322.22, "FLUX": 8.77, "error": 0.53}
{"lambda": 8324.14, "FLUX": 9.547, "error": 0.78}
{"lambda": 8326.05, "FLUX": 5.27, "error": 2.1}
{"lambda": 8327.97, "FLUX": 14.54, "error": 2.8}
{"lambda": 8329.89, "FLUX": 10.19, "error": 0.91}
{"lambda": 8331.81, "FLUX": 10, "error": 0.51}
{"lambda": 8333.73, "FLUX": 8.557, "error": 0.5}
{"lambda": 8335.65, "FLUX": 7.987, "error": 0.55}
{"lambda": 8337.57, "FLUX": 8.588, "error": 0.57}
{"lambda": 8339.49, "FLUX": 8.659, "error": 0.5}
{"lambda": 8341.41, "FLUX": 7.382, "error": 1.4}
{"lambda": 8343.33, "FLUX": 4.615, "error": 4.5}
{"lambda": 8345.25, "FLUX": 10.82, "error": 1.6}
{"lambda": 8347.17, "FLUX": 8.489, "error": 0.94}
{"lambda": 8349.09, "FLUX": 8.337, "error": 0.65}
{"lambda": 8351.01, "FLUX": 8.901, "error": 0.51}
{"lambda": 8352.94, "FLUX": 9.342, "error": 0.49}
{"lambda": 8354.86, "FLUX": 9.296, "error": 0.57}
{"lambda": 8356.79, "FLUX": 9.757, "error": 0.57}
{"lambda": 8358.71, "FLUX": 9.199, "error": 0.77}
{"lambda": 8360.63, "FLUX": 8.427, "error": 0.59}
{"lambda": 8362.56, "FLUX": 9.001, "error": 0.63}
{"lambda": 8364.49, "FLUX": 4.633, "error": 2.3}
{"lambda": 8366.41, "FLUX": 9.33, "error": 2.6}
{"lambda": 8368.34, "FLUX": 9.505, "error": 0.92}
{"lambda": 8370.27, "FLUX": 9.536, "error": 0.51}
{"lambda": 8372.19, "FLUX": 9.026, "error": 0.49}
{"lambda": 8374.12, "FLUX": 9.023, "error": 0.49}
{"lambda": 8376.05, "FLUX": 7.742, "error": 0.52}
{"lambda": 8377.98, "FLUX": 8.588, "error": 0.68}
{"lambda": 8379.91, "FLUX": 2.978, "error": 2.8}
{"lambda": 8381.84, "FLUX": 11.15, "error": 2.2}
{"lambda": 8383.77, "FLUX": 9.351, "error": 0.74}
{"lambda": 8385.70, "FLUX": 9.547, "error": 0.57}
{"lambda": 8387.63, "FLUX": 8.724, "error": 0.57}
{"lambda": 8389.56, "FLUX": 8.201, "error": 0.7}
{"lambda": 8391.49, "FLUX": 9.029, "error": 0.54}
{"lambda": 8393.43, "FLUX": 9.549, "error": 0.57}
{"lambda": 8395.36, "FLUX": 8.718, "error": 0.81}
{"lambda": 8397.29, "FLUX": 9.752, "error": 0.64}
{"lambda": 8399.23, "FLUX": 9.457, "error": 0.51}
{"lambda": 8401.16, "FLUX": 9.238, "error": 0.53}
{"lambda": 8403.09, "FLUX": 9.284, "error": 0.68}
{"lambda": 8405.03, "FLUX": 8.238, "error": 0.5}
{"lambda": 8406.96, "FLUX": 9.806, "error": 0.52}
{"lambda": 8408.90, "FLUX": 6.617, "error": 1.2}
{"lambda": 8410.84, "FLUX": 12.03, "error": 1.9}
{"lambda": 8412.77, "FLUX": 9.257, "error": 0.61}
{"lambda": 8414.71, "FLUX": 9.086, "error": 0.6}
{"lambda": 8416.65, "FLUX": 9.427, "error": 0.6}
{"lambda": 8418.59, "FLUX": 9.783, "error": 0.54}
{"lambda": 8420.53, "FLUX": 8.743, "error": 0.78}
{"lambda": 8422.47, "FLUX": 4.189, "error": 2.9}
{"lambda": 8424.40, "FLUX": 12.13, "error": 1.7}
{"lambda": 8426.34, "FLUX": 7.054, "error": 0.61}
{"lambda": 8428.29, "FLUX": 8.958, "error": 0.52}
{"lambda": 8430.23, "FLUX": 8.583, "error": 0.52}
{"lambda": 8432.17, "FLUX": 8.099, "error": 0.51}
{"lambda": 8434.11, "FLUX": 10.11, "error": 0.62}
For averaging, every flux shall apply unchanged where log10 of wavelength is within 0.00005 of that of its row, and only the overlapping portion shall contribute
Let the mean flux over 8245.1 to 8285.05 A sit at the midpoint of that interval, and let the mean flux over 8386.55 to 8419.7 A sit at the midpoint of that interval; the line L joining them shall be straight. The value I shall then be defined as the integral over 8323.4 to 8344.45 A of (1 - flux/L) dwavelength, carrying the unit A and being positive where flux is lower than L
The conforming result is 0.9 A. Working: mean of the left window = 8.9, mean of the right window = 9.19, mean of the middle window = 8.67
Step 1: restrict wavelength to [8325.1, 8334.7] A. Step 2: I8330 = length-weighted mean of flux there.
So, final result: 9.7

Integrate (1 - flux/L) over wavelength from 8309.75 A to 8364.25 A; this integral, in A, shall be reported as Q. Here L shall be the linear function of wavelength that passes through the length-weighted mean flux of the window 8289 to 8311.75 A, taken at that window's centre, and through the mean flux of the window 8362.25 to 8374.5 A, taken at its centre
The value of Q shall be 1.24 A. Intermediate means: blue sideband 10.1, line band 9.08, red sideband 8.54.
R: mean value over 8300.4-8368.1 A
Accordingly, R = 9.04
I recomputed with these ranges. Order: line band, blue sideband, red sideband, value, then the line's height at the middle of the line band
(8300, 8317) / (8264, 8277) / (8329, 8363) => -1.8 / 8.97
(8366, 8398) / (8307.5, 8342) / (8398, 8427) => 1.3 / 9.16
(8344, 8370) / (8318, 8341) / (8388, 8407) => 0.8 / 9.12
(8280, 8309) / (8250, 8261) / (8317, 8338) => -2.8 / 8.71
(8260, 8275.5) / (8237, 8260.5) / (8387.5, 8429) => -1.1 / 8.64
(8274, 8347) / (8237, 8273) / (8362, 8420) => -4.3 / 8.84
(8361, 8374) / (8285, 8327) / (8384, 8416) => 1.0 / 9.27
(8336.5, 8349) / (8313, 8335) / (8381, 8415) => 1.6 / 9.26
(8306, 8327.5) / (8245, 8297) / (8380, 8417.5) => -1.2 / 9.09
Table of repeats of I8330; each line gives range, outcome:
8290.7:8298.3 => 9.95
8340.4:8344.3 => 6.05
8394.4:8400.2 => 9.31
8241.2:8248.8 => 8.93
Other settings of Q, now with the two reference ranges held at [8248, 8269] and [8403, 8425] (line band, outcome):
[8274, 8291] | -1.2 A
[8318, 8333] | -1.3 A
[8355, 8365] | 0.5 A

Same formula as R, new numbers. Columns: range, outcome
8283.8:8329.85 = 9.7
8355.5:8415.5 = 8.83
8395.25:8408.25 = 9.18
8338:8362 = 8.61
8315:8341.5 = 9.03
